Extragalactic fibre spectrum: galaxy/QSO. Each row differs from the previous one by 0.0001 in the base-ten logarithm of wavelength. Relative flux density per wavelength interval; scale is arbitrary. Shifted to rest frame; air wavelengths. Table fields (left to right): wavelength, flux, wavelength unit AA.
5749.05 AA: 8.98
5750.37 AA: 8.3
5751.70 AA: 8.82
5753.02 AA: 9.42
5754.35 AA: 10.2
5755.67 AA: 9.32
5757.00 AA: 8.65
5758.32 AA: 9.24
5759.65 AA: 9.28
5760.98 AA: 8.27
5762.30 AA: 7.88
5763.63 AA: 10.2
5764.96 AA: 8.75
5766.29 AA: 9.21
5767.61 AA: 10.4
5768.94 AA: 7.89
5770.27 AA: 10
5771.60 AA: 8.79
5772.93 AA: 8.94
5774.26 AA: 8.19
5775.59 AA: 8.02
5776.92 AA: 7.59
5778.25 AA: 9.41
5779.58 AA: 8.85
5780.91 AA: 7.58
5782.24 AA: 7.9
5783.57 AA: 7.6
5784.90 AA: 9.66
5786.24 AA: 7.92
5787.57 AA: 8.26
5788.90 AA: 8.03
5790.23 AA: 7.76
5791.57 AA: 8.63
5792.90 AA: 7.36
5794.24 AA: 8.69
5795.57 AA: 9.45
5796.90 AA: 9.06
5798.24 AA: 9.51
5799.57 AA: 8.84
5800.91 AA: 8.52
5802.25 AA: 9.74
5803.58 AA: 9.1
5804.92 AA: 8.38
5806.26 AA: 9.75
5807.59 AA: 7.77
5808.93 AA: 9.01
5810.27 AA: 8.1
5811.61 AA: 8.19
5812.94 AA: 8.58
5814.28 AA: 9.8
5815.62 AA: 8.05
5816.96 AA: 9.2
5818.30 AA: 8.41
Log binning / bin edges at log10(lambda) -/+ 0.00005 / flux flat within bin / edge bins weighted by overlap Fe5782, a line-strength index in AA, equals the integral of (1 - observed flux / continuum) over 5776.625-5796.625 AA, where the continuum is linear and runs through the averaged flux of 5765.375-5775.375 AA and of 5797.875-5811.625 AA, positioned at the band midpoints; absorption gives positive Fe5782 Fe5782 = 1.3 AA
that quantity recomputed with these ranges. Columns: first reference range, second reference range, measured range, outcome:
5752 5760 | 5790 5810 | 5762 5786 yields 1.04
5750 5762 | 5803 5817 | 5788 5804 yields 0.13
